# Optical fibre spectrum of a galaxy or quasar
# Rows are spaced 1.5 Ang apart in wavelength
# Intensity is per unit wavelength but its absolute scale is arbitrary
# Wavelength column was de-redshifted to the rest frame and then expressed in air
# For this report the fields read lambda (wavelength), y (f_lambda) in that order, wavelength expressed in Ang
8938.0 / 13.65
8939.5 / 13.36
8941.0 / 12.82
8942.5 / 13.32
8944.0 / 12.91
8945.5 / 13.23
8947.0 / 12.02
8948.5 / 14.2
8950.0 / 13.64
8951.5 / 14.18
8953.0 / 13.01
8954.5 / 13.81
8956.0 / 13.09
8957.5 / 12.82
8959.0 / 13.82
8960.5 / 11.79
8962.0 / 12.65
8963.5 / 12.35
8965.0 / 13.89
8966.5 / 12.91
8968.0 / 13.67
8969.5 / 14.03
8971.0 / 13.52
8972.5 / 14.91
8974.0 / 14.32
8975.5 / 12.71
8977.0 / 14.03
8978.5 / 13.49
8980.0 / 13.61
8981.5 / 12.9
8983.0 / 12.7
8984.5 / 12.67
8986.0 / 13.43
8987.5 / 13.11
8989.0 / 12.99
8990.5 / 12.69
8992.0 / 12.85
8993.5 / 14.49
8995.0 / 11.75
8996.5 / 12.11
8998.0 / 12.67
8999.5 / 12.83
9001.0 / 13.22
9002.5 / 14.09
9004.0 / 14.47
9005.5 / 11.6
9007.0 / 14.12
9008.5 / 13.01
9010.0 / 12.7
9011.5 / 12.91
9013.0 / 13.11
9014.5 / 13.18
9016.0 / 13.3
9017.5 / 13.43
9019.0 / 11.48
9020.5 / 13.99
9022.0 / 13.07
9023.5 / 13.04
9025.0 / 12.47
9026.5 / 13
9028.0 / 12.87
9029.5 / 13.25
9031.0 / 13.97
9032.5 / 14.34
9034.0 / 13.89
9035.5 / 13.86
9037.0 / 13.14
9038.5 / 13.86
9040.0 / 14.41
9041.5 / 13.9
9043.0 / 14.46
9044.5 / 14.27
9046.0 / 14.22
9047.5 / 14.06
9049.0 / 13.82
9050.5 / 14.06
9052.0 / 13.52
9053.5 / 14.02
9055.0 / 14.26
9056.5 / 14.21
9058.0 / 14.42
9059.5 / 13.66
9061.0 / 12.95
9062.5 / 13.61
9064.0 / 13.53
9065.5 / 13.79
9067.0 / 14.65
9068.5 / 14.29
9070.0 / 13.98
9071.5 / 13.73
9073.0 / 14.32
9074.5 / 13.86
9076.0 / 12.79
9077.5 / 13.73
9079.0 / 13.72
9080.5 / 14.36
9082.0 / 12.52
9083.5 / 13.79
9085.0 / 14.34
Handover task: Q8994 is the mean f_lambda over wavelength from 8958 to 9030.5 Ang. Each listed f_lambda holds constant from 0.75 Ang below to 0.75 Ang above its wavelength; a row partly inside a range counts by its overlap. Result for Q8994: 13.2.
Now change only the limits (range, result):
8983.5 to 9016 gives 13.1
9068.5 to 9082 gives 13.8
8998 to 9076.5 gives 13.6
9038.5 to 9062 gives 14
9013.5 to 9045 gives 13.5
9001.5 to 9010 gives 13.4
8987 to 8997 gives 12.9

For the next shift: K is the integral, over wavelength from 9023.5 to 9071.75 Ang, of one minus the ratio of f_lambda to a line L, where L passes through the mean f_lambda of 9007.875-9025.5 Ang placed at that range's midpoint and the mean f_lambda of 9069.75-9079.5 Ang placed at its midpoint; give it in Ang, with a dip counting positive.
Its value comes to -1.59 Ang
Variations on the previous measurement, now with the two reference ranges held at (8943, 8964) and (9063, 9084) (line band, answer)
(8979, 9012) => 0.8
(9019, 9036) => 0.2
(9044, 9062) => -0.4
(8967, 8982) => -0.5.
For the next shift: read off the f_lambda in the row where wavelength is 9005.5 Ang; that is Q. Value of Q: 11.6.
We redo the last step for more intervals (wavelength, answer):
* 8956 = 13.09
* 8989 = 12.99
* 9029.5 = 13.25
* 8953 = 13.01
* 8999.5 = 12.83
